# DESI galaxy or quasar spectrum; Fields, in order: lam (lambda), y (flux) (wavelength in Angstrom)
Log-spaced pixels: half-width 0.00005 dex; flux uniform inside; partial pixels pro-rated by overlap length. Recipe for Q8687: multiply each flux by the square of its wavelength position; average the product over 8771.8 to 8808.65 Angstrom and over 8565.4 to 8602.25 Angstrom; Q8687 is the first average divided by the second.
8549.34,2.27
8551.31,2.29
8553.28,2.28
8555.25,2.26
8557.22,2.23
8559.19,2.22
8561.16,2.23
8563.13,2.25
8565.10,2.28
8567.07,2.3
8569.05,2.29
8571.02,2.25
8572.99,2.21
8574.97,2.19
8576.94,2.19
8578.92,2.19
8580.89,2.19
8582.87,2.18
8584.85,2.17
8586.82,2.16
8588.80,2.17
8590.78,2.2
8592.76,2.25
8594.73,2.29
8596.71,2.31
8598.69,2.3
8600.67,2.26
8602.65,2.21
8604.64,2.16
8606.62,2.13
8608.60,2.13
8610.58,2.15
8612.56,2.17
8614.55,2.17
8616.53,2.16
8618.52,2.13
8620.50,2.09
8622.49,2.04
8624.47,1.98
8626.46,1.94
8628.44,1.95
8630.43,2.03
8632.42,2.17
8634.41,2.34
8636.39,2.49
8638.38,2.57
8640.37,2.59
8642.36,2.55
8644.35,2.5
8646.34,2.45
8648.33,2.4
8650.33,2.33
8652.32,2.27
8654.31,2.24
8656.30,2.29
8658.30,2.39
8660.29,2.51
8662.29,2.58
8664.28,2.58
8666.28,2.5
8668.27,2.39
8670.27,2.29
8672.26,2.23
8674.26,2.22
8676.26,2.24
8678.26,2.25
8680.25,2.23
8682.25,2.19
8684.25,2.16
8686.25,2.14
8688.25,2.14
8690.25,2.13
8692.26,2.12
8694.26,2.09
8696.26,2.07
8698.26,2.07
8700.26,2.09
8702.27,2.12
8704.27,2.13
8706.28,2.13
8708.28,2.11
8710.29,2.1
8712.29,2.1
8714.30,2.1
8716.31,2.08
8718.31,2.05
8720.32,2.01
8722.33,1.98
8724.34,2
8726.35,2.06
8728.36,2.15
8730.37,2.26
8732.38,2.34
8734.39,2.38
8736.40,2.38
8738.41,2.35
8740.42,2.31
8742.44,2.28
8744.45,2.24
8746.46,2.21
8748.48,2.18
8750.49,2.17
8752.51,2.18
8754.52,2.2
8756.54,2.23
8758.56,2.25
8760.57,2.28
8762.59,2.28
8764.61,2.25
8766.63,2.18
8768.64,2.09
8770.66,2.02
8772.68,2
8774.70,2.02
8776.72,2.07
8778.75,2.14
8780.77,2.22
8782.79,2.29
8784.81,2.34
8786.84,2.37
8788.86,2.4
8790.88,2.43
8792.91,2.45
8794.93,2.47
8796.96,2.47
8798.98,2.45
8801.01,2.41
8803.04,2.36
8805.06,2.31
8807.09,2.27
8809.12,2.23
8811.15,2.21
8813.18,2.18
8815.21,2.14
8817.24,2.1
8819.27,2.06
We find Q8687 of 1.08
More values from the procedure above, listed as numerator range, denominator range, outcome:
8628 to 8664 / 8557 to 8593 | 1.09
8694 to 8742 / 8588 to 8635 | 1.02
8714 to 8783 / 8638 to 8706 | 0.97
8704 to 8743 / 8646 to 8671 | 0.92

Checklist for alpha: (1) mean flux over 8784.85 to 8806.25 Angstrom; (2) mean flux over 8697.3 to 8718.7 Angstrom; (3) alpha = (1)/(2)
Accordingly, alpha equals 1.15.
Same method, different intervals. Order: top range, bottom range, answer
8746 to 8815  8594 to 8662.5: 1.00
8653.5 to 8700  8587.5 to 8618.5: 1.03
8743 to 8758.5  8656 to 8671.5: 0.90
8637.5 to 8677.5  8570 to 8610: 1.09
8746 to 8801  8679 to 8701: 1.05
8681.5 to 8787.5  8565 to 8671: 0.96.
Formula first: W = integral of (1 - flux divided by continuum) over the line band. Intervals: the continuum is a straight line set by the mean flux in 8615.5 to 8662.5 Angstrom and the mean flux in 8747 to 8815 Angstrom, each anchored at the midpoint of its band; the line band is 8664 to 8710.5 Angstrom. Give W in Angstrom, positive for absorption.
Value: 1.7 Angstrom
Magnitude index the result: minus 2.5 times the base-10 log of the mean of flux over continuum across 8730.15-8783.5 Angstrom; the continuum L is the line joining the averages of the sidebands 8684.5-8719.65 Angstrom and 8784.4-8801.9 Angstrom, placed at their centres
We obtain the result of 0.038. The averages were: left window 2.1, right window 2.42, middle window 2.21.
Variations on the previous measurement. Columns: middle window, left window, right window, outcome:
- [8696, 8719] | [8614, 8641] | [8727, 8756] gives 0.07 mag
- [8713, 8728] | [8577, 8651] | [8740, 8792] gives 0.09 mag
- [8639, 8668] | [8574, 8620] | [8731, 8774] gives -0.11 mag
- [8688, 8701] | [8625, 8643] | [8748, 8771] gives 0.07 mag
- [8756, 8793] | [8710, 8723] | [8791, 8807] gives 0.04 mag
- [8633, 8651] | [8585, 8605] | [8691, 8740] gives -0.13 mag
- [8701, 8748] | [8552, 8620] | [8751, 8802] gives 0.04 mag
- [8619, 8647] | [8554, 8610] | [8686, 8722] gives -0.04 mag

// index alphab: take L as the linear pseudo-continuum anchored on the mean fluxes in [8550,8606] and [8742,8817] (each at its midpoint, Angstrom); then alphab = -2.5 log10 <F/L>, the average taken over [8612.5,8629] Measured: 0.08 mag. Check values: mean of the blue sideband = 2.23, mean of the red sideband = 2.25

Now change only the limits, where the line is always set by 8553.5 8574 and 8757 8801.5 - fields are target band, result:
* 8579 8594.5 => 0.029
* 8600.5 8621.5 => 0.050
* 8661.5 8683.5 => -0.035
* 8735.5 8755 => 0.006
